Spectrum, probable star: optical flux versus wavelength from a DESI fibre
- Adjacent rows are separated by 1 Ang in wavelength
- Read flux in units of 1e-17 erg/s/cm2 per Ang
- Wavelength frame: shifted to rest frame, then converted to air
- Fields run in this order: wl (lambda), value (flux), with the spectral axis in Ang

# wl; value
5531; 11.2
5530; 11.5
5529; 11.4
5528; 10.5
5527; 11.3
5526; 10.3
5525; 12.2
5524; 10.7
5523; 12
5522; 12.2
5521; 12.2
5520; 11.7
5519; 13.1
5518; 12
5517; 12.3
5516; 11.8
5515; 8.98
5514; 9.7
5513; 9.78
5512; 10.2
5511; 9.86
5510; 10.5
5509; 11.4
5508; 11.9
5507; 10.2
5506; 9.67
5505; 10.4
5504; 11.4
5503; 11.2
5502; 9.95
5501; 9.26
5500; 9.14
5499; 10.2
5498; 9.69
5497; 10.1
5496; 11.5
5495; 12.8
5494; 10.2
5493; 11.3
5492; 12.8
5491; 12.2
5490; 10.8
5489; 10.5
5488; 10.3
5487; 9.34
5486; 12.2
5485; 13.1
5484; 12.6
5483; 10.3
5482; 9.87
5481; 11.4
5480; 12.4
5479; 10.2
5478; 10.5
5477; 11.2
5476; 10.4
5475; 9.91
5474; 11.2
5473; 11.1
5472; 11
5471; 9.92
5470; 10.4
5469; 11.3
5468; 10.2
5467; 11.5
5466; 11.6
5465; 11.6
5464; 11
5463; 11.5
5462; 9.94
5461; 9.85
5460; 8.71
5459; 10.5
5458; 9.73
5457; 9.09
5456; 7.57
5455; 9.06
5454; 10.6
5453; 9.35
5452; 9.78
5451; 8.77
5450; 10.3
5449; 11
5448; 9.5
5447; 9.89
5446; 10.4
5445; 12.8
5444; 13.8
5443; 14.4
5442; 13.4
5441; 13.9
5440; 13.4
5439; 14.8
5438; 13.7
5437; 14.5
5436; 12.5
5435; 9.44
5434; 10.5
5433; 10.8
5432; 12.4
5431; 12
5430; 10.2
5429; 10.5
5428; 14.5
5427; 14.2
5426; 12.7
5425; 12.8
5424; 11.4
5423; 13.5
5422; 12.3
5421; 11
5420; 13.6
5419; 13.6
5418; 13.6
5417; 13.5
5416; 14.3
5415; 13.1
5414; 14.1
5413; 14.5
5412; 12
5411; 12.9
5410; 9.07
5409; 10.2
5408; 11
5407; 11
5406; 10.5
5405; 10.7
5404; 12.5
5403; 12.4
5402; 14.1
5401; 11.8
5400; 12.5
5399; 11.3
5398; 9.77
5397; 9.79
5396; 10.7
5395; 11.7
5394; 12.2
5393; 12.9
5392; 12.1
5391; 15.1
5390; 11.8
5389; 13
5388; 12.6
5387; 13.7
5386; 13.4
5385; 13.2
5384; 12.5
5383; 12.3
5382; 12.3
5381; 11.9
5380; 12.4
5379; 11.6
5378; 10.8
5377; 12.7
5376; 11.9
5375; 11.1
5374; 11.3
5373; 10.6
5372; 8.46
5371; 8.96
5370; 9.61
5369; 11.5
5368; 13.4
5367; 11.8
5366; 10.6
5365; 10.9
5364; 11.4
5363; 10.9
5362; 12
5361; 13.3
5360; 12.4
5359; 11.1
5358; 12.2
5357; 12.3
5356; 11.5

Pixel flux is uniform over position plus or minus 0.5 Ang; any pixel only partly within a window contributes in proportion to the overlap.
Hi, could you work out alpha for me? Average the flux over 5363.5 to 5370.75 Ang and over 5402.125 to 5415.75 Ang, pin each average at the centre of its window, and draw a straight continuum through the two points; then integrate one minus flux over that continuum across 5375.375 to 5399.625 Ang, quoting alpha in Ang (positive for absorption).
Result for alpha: -1.2 Ang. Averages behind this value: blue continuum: 11.2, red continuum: 12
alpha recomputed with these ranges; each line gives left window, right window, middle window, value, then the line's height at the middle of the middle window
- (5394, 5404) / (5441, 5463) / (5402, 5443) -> -4.96 Ang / 11.1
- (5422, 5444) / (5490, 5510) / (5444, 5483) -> 4.50 Ang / 11.8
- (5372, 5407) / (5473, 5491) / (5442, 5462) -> 1.73 Ang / 11.3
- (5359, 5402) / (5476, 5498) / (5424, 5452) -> -1.48 Ang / 11.5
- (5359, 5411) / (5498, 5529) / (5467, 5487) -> 0.20 Ang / 11.1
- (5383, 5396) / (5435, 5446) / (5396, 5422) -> 1.81 Ang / 13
